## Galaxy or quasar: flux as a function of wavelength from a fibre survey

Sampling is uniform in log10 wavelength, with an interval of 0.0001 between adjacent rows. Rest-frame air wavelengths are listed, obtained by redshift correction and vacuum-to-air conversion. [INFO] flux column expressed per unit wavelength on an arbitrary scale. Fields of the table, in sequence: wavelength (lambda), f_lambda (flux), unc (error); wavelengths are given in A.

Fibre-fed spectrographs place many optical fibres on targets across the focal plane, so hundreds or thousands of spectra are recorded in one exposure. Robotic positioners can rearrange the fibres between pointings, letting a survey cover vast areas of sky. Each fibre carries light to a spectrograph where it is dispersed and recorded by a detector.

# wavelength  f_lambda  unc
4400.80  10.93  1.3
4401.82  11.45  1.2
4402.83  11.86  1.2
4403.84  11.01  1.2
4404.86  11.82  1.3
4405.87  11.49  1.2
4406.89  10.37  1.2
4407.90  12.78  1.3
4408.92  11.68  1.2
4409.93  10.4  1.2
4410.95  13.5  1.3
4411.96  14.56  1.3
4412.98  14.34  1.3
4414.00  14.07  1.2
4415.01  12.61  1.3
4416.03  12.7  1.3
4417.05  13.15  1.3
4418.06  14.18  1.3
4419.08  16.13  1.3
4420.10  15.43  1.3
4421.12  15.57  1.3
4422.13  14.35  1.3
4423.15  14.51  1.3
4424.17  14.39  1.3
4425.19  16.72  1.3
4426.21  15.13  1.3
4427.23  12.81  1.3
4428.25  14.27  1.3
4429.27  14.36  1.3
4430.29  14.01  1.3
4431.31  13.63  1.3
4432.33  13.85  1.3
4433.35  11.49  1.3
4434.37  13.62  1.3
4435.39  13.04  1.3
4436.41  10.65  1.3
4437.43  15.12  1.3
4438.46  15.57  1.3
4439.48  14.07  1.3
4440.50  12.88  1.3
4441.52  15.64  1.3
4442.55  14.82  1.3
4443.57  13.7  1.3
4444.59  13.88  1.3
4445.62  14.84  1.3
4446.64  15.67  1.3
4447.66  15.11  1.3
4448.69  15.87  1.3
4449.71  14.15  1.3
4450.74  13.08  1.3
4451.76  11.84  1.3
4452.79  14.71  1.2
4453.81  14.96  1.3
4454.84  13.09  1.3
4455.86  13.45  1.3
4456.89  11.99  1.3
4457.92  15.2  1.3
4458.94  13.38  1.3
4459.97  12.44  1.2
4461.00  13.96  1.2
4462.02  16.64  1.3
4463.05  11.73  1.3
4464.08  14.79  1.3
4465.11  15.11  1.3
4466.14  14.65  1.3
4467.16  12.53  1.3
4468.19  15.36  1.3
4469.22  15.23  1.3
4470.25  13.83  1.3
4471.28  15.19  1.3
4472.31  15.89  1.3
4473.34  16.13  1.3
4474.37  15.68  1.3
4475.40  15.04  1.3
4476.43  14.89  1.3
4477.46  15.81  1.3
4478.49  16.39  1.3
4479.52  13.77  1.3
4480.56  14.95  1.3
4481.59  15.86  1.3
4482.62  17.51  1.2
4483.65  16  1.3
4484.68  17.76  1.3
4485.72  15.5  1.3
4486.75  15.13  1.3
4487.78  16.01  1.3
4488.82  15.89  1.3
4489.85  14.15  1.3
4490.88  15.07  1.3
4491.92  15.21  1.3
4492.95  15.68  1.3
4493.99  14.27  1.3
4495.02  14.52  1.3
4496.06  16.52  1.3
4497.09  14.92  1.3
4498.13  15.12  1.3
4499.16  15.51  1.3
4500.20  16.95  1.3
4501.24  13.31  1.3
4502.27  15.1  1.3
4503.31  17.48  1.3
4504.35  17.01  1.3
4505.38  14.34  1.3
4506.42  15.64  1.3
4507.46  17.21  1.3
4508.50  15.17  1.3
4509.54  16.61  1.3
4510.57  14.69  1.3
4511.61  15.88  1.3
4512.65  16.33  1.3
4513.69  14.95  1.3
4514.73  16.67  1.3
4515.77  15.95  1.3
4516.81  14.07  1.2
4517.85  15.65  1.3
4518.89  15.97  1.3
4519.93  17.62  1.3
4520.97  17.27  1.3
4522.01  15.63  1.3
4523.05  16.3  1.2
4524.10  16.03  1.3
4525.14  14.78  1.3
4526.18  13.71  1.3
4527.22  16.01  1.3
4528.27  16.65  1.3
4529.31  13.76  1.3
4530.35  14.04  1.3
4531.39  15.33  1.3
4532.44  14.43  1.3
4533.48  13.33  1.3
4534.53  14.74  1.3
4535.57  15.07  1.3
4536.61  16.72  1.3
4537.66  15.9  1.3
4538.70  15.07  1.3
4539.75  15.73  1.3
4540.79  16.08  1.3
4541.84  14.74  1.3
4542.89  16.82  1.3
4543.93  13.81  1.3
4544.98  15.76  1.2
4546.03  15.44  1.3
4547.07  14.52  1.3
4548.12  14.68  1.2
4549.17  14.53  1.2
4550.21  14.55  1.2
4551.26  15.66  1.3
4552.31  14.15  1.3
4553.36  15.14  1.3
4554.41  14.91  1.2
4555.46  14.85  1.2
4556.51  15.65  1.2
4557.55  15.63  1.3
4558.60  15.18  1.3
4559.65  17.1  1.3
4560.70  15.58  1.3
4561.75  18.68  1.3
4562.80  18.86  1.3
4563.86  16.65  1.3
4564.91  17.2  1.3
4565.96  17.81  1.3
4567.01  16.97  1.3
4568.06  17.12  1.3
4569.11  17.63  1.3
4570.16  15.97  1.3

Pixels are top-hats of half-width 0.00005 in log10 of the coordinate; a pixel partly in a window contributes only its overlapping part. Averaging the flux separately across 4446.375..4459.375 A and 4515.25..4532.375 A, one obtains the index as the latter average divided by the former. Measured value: 1.1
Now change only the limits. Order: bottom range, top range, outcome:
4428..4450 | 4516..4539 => 1.09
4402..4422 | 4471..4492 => 1.20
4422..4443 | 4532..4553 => 1.08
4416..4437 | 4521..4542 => 1.09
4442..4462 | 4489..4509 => 1.10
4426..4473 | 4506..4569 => 1.12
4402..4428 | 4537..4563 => 1.16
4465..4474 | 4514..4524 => 1.08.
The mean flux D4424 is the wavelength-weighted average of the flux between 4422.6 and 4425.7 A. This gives 15.2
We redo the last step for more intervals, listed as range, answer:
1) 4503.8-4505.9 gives 15.7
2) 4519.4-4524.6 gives 16.6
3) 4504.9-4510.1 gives 15.8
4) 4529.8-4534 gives 14.3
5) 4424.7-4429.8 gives 14.6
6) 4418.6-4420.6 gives 15.8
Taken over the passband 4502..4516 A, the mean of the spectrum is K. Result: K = 15.9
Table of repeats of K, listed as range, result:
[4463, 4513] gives 15.4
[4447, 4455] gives 14.2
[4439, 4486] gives 14.7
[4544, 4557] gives 14.9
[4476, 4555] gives 15.4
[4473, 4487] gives 15.8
